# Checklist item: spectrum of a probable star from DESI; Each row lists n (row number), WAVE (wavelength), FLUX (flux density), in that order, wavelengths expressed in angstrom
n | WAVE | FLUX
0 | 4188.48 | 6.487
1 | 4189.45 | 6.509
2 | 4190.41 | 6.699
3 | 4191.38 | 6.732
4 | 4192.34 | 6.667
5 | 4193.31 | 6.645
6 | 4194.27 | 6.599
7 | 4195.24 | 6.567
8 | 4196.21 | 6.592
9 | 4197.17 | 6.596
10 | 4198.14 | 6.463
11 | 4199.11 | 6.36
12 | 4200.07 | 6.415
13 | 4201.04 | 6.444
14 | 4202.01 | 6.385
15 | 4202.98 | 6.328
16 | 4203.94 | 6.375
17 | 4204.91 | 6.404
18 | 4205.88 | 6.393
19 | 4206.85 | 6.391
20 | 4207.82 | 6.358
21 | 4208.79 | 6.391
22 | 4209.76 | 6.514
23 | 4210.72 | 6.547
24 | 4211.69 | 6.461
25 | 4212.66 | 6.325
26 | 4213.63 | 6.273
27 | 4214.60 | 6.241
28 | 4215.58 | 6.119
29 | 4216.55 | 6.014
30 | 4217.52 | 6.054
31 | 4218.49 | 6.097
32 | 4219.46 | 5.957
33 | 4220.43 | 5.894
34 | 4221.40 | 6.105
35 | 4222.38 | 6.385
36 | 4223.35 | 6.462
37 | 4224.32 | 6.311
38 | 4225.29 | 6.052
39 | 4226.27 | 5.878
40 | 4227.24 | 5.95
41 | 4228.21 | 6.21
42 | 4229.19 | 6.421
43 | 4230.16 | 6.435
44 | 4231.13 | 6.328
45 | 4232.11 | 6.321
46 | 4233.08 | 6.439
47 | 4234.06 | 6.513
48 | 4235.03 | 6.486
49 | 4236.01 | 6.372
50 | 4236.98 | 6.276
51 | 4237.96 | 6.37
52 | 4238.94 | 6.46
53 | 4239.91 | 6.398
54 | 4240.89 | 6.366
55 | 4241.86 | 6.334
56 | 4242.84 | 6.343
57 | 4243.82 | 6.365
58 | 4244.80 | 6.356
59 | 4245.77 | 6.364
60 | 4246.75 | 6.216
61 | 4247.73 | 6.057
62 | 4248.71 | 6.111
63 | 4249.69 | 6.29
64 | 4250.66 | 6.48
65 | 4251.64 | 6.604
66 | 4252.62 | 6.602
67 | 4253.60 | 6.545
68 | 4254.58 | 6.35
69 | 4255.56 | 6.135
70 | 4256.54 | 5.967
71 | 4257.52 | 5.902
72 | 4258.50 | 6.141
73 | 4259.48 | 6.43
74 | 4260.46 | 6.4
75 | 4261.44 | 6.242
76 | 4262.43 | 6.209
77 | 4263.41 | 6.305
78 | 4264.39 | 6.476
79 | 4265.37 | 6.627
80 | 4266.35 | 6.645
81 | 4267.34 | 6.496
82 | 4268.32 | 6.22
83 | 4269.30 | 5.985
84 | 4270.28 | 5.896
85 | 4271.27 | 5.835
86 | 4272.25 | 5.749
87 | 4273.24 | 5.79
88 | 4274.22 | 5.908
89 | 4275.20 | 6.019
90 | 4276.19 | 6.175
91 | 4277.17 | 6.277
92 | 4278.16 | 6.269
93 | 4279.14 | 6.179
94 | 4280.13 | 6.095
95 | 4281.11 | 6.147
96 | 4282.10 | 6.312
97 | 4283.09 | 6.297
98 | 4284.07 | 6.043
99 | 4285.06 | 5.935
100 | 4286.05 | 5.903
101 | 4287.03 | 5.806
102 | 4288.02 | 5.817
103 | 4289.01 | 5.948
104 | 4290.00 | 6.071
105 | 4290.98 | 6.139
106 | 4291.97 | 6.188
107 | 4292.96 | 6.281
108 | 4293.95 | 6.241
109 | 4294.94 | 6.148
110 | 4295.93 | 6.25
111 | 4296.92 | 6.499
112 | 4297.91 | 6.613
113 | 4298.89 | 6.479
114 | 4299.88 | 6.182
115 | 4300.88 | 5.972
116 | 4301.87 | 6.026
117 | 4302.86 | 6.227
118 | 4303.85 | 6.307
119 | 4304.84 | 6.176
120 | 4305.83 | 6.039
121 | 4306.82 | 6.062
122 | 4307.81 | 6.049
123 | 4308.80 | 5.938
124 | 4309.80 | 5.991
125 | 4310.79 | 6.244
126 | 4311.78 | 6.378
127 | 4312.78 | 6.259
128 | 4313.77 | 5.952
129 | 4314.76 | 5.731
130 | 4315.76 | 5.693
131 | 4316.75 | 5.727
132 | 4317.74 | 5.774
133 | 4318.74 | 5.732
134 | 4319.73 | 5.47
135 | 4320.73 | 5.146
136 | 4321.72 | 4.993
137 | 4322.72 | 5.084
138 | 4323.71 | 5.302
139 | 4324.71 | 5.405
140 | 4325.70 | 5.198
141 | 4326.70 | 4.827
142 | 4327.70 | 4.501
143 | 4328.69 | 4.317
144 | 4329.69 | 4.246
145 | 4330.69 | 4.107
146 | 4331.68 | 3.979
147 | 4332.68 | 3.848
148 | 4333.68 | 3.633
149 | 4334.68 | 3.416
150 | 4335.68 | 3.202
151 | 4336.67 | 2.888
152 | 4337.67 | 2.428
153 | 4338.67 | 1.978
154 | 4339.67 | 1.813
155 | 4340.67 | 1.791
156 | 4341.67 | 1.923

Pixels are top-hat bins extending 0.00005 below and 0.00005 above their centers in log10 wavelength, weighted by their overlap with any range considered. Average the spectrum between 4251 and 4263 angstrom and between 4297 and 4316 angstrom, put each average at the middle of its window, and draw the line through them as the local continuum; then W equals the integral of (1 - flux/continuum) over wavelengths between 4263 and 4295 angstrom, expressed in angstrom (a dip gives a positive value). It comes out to 0.5 angstrom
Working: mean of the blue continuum 6.29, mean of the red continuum 6.14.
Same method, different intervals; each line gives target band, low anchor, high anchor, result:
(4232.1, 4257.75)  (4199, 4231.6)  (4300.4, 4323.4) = -0.8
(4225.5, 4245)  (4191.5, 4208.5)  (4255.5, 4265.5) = 0.0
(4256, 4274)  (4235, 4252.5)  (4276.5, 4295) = 0.1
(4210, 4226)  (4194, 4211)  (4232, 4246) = 0.5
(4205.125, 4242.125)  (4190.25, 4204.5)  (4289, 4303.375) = 0.9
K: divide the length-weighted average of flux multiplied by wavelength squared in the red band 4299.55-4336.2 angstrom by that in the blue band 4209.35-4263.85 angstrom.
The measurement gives 0.9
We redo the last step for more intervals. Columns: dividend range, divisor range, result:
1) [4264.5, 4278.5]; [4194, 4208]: 0.99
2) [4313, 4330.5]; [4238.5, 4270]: 0.85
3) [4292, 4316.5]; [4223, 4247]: 1.00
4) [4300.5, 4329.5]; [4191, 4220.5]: 0.93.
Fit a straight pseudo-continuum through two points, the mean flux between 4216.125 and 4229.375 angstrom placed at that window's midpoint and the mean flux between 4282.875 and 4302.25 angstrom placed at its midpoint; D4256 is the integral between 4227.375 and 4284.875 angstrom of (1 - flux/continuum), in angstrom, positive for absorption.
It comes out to -1.3 angstrom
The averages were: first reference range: 6.12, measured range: 6.26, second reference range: 6.14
